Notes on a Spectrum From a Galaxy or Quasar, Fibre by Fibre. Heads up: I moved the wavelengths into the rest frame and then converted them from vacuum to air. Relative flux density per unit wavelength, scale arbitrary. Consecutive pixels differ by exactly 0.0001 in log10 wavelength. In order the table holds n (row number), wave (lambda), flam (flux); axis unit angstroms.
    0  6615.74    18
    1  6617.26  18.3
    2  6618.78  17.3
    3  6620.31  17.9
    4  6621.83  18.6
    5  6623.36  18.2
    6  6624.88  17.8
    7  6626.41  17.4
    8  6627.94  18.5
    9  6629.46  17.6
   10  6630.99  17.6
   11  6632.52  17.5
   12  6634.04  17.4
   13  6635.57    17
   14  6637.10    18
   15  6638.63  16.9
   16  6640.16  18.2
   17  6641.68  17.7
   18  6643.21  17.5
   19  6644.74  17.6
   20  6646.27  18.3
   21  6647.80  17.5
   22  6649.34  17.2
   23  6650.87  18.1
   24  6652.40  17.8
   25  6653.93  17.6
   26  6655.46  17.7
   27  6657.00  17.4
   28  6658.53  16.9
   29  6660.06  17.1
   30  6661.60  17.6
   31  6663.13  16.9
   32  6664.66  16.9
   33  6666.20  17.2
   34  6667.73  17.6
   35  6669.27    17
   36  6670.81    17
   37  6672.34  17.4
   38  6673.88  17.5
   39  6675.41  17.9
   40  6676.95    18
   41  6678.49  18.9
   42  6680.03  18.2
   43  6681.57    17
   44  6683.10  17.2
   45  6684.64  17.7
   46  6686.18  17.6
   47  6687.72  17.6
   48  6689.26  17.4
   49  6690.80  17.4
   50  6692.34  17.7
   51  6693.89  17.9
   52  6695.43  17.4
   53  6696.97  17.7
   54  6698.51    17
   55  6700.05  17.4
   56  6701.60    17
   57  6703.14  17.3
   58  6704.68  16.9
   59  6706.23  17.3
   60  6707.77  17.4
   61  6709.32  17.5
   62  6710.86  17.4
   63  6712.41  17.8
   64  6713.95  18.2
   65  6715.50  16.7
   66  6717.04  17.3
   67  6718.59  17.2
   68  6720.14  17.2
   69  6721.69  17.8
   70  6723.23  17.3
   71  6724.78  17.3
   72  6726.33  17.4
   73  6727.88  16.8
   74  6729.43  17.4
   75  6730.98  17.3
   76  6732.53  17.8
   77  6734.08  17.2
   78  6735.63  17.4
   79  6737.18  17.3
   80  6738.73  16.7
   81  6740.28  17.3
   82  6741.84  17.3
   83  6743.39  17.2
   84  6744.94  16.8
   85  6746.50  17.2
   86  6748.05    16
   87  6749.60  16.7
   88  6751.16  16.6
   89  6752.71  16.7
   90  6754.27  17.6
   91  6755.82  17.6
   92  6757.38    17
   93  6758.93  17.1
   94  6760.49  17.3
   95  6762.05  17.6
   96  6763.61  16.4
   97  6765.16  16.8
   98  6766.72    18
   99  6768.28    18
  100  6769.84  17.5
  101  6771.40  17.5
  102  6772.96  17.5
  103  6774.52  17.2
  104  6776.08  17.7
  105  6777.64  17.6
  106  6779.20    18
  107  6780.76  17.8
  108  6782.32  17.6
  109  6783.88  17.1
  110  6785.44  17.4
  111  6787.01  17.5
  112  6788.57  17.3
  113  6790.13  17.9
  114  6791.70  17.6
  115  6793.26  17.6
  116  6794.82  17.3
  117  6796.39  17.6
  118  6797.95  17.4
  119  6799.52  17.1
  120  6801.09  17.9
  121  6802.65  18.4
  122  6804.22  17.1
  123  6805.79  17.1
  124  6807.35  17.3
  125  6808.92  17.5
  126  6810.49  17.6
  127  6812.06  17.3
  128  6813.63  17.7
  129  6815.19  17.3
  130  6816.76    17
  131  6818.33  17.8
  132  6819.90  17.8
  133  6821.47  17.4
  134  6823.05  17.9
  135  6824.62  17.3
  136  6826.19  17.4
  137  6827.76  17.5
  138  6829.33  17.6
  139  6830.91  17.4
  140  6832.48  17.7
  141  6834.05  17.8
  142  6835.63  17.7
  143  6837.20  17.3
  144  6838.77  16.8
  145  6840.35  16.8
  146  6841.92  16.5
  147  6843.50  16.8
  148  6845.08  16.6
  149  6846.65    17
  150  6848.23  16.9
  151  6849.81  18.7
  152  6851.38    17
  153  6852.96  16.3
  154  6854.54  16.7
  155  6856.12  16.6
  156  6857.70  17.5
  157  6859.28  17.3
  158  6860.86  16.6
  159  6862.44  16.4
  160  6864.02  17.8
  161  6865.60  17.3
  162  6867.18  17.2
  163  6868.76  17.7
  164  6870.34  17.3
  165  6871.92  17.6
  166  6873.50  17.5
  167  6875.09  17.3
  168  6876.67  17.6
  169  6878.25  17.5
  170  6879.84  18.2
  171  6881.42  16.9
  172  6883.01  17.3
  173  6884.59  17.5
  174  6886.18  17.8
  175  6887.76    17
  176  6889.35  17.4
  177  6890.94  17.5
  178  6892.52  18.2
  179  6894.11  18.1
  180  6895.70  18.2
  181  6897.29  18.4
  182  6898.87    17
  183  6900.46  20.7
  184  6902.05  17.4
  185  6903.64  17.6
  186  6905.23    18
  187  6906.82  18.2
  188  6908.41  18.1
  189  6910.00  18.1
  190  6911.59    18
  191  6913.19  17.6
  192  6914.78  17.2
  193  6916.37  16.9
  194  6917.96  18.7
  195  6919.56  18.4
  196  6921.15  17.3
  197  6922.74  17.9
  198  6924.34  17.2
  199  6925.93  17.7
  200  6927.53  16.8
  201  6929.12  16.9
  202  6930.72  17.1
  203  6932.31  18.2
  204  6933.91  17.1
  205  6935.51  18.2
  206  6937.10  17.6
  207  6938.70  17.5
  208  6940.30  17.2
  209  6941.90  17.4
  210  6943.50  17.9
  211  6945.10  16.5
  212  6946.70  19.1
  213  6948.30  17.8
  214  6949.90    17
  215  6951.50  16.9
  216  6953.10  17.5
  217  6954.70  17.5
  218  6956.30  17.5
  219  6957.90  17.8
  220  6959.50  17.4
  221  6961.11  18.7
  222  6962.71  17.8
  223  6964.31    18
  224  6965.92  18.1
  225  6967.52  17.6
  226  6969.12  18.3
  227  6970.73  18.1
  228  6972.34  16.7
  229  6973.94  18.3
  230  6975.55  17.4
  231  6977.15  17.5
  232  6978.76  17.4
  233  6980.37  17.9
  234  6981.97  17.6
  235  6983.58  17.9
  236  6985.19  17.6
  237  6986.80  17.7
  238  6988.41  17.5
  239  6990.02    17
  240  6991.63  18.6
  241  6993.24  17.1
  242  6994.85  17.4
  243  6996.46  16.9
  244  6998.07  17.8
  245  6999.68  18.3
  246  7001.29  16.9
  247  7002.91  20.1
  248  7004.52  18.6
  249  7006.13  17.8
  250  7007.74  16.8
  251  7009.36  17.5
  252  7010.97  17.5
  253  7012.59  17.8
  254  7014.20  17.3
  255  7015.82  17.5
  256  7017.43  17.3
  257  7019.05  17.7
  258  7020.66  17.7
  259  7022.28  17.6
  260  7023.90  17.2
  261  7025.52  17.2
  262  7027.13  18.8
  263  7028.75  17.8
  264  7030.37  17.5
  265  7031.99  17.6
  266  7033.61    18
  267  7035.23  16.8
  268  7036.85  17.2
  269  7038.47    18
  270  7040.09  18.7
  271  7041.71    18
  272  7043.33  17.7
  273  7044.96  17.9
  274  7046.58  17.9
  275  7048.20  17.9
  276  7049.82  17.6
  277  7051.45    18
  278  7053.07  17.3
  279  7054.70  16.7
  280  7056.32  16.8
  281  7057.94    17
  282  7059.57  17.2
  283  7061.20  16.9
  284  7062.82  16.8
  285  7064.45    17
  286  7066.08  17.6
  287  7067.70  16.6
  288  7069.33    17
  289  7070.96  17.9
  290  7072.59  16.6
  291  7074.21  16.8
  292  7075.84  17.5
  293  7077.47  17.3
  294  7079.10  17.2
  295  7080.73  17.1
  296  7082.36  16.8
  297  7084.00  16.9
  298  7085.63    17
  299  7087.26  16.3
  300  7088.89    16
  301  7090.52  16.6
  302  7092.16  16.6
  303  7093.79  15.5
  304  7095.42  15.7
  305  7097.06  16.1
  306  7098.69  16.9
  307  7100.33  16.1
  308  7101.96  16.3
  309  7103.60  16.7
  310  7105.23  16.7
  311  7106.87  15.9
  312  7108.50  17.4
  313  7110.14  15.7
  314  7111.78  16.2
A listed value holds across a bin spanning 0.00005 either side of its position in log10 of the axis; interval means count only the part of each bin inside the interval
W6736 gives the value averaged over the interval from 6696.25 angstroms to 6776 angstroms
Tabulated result 17.3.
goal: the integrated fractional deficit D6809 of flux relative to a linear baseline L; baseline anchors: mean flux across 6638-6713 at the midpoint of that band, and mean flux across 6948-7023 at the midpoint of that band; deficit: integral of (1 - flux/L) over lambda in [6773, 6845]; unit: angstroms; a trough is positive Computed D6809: 0.5 angstroms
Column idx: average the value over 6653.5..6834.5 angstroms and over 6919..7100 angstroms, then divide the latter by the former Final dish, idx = 1.00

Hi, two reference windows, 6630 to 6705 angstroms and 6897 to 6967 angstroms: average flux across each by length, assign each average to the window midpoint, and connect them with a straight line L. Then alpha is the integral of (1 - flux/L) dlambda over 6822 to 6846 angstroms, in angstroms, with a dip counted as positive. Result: 0.50 angstroms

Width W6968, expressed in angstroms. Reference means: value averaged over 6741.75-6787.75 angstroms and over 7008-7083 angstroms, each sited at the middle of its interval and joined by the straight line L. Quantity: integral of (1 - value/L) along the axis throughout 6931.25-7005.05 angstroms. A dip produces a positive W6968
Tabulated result -1.38 angstroms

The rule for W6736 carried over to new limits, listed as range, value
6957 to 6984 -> 17.8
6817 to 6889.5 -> 17.3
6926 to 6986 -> 17.6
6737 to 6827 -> 17.4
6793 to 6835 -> 17.5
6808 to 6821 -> 17.5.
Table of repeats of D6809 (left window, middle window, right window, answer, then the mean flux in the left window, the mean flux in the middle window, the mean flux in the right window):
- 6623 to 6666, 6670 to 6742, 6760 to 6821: 0.4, 17.6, 17.4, 17.5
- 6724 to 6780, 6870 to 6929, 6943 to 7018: -0.7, 17.2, 17.7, 17.7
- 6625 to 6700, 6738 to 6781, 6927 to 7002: 0.8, 17.5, 17.2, 17.6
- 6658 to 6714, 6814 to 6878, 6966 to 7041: 1.1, 17.5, 17.3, 17.7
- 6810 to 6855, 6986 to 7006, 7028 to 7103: -0.8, 17.3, 17.8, 17.1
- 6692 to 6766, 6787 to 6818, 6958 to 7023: -0.2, 17.2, 17.5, 17.7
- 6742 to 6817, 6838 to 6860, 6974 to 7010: 0.6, 17.4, 17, 17.7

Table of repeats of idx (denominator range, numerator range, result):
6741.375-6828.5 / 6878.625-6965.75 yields 1.02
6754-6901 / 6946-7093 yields 1.00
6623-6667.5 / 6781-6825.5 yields 1.00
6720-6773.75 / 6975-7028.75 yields 1.03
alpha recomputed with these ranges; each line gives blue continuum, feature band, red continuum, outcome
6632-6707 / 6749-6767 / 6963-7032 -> 0.5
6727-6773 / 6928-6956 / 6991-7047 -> 0.1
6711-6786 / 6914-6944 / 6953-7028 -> 0.1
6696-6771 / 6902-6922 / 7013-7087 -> -0.6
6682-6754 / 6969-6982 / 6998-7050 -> 0.0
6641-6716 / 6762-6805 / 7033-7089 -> -0.2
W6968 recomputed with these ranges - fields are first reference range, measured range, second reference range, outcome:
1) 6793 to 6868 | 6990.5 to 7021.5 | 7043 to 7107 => -1.25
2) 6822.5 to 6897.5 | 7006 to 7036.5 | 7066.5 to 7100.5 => -1.17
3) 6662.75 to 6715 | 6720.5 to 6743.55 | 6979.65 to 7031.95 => 0.27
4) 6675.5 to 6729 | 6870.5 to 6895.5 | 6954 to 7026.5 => 0.06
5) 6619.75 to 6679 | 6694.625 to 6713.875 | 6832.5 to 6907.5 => 0.21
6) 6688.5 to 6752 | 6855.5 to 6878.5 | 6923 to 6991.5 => 0.26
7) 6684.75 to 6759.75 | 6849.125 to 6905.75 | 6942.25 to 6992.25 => 0.04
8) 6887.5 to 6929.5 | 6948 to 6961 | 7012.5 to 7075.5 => 0.16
